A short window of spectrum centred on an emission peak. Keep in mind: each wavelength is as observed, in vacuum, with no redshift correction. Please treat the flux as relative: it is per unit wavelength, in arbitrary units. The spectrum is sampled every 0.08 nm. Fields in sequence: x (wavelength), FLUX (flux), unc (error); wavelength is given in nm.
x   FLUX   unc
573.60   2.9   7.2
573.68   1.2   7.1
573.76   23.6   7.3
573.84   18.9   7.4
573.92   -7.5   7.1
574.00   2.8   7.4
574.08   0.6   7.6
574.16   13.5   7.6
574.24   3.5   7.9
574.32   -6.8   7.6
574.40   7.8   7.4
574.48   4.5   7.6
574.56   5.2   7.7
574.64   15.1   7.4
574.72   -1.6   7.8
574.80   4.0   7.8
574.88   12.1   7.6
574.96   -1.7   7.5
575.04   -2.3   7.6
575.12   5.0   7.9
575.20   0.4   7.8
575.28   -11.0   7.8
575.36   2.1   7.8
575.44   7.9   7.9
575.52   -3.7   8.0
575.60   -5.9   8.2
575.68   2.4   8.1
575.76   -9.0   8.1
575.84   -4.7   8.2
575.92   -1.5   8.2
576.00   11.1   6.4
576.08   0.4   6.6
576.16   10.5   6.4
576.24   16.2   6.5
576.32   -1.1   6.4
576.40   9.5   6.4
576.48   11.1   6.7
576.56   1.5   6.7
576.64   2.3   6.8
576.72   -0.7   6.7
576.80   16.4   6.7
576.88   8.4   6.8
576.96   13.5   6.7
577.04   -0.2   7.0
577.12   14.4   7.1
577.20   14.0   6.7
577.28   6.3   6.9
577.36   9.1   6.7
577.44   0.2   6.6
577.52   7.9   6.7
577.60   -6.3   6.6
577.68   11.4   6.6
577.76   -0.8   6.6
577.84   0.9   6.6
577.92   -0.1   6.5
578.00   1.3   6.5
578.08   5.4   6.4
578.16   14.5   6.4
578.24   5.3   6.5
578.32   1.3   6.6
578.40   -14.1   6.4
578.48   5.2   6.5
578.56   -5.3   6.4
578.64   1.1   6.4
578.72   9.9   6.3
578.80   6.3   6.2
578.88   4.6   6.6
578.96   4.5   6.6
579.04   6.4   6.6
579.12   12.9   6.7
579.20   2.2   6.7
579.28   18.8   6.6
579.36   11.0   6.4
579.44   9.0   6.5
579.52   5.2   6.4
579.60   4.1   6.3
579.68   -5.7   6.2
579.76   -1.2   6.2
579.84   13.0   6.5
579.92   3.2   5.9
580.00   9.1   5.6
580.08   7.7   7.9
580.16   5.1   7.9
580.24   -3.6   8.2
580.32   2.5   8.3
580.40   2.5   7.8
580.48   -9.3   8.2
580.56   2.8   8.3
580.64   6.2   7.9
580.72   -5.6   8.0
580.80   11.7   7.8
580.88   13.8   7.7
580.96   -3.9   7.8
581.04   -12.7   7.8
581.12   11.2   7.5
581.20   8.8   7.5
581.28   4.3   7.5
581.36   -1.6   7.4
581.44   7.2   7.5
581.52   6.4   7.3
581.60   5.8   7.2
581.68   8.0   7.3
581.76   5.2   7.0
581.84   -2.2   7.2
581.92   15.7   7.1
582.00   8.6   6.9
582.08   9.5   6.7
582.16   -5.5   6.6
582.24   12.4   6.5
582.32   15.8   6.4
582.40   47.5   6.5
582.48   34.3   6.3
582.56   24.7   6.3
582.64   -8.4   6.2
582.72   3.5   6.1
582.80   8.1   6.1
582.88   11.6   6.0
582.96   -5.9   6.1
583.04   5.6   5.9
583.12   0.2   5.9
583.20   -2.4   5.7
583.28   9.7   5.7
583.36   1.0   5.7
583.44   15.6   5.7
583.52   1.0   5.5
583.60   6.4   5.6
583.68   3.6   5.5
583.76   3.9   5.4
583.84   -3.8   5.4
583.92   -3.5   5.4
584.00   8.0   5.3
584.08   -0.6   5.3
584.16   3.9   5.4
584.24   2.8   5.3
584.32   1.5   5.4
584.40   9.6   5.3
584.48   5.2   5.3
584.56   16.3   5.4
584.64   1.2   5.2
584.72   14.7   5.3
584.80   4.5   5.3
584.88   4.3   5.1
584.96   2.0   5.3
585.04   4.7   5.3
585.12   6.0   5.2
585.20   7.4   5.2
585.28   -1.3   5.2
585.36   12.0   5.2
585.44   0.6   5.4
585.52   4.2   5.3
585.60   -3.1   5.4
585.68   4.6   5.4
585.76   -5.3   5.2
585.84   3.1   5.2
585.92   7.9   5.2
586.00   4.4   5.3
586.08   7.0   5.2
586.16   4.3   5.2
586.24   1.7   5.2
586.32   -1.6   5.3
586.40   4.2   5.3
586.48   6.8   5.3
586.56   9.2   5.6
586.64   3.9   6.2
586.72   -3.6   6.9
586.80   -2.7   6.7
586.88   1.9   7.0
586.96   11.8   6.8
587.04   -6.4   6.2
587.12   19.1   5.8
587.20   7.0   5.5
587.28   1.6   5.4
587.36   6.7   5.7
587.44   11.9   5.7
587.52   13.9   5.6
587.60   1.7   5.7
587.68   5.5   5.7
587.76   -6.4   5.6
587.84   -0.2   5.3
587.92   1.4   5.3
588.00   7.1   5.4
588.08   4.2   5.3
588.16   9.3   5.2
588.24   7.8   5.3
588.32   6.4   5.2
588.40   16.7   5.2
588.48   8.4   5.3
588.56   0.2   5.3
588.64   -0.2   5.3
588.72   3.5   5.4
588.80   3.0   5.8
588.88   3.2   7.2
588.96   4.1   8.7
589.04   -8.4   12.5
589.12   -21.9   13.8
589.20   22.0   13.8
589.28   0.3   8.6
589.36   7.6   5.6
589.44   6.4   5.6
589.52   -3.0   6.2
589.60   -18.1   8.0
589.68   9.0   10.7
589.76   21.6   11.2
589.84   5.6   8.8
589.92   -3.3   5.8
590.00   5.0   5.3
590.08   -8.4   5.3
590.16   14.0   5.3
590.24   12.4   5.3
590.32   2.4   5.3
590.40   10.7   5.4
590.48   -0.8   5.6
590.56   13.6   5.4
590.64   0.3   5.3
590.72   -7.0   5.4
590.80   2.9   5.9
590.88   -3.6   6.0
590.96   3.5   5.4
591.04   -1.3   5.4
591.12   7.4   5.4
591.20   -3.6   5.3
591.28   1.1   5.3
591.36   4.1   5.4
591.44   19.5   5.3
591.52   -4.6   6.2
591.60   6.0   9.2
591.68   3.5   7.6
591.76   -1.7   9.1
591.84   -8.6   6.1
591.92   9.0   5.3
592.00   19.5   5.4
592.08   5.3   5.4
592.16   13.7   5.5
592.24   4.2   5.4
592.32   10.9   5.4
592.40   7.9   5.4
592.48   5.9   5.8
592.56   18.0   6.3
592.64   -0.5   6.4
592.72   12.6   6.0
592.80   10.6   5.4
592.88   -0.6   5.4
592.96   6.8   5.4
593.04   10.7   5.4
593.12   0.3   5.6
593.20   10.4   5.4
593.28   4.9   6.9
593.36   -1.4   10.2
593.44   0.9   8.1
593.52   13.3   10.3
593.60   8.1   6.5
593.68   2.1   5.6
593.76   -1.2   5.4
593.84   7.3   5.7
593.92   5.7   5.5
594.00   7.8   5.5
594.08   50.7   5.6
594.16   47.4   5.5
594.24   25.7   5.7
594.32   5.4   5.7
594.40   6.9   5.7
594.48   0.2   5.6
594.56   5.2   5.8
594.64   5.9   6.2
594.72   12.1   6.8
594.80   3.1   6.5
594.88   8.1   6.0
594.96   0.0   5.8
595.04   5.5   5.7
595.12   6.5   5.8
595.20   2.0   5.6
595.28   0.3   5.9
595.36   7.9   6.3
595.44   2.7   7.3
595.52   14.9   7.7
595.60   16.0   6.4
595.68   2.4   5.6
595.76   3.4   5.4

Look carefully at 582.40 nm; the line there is Hbeta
